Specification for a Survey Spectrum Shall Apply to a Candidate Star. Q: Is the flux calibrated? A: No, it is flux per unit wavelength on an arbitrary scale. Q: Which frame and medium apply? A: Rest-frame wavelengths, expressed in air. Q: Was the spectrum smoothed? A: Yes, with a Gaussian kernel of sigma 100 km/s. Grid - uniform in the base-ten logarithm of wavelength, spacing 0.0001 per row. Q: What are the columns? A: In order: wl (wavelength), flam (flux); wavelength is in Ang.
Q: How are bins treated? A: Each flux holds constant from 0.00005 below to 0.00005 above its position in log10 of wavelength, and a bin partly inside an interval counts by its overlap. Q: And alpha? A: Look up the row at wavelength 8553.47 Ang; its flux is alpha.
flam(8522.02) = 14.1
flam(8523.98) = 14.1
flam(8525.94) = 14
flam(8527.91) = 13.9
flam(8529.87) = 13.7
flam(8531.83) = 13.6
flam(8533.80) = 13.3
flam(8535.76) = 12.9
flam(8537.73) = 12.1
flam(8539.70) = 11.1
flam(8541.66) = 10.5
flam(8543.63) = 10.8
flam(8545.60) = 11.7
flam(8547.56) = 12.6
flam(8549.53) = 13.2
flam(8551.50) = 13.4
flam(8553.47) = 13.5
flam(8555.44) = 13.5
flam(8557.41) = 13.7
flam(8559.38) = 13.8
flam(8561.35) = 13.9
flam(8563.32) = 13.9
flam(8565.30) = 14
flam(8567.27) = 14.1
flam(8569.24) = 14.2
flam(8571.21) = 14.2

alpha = 13.5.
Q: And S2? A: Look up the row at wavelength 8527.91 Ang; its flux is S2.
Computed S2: 13.9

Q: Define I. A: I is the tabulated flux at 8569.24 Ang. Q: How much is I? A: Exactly 14.2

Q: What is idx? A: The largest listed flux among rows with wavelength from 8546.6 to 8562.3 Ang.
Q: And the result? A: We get 13.9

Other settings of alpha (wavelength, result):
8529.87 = 13.7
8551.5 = 13.4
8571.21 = 14.2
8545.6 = 11.7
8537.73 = 12.1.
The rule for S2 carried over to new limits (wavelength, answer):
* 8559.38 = 13.8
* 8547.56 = 12.6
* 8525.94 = 14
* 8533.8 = 13.3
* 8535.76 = 12.9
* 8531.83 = 13.6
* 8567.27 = 14.1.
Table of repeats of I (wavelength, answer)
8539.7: 11.1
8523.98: 14.1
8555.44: 13.5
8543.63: 10.8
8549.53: 13.2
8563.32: 13.9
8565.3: 14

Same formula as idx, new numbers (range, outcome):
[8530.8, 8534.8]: 13.6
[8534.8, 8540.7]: 12.9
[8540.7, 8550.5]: 13.2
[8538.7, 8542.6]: 11.1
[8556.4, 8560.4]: 13.8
